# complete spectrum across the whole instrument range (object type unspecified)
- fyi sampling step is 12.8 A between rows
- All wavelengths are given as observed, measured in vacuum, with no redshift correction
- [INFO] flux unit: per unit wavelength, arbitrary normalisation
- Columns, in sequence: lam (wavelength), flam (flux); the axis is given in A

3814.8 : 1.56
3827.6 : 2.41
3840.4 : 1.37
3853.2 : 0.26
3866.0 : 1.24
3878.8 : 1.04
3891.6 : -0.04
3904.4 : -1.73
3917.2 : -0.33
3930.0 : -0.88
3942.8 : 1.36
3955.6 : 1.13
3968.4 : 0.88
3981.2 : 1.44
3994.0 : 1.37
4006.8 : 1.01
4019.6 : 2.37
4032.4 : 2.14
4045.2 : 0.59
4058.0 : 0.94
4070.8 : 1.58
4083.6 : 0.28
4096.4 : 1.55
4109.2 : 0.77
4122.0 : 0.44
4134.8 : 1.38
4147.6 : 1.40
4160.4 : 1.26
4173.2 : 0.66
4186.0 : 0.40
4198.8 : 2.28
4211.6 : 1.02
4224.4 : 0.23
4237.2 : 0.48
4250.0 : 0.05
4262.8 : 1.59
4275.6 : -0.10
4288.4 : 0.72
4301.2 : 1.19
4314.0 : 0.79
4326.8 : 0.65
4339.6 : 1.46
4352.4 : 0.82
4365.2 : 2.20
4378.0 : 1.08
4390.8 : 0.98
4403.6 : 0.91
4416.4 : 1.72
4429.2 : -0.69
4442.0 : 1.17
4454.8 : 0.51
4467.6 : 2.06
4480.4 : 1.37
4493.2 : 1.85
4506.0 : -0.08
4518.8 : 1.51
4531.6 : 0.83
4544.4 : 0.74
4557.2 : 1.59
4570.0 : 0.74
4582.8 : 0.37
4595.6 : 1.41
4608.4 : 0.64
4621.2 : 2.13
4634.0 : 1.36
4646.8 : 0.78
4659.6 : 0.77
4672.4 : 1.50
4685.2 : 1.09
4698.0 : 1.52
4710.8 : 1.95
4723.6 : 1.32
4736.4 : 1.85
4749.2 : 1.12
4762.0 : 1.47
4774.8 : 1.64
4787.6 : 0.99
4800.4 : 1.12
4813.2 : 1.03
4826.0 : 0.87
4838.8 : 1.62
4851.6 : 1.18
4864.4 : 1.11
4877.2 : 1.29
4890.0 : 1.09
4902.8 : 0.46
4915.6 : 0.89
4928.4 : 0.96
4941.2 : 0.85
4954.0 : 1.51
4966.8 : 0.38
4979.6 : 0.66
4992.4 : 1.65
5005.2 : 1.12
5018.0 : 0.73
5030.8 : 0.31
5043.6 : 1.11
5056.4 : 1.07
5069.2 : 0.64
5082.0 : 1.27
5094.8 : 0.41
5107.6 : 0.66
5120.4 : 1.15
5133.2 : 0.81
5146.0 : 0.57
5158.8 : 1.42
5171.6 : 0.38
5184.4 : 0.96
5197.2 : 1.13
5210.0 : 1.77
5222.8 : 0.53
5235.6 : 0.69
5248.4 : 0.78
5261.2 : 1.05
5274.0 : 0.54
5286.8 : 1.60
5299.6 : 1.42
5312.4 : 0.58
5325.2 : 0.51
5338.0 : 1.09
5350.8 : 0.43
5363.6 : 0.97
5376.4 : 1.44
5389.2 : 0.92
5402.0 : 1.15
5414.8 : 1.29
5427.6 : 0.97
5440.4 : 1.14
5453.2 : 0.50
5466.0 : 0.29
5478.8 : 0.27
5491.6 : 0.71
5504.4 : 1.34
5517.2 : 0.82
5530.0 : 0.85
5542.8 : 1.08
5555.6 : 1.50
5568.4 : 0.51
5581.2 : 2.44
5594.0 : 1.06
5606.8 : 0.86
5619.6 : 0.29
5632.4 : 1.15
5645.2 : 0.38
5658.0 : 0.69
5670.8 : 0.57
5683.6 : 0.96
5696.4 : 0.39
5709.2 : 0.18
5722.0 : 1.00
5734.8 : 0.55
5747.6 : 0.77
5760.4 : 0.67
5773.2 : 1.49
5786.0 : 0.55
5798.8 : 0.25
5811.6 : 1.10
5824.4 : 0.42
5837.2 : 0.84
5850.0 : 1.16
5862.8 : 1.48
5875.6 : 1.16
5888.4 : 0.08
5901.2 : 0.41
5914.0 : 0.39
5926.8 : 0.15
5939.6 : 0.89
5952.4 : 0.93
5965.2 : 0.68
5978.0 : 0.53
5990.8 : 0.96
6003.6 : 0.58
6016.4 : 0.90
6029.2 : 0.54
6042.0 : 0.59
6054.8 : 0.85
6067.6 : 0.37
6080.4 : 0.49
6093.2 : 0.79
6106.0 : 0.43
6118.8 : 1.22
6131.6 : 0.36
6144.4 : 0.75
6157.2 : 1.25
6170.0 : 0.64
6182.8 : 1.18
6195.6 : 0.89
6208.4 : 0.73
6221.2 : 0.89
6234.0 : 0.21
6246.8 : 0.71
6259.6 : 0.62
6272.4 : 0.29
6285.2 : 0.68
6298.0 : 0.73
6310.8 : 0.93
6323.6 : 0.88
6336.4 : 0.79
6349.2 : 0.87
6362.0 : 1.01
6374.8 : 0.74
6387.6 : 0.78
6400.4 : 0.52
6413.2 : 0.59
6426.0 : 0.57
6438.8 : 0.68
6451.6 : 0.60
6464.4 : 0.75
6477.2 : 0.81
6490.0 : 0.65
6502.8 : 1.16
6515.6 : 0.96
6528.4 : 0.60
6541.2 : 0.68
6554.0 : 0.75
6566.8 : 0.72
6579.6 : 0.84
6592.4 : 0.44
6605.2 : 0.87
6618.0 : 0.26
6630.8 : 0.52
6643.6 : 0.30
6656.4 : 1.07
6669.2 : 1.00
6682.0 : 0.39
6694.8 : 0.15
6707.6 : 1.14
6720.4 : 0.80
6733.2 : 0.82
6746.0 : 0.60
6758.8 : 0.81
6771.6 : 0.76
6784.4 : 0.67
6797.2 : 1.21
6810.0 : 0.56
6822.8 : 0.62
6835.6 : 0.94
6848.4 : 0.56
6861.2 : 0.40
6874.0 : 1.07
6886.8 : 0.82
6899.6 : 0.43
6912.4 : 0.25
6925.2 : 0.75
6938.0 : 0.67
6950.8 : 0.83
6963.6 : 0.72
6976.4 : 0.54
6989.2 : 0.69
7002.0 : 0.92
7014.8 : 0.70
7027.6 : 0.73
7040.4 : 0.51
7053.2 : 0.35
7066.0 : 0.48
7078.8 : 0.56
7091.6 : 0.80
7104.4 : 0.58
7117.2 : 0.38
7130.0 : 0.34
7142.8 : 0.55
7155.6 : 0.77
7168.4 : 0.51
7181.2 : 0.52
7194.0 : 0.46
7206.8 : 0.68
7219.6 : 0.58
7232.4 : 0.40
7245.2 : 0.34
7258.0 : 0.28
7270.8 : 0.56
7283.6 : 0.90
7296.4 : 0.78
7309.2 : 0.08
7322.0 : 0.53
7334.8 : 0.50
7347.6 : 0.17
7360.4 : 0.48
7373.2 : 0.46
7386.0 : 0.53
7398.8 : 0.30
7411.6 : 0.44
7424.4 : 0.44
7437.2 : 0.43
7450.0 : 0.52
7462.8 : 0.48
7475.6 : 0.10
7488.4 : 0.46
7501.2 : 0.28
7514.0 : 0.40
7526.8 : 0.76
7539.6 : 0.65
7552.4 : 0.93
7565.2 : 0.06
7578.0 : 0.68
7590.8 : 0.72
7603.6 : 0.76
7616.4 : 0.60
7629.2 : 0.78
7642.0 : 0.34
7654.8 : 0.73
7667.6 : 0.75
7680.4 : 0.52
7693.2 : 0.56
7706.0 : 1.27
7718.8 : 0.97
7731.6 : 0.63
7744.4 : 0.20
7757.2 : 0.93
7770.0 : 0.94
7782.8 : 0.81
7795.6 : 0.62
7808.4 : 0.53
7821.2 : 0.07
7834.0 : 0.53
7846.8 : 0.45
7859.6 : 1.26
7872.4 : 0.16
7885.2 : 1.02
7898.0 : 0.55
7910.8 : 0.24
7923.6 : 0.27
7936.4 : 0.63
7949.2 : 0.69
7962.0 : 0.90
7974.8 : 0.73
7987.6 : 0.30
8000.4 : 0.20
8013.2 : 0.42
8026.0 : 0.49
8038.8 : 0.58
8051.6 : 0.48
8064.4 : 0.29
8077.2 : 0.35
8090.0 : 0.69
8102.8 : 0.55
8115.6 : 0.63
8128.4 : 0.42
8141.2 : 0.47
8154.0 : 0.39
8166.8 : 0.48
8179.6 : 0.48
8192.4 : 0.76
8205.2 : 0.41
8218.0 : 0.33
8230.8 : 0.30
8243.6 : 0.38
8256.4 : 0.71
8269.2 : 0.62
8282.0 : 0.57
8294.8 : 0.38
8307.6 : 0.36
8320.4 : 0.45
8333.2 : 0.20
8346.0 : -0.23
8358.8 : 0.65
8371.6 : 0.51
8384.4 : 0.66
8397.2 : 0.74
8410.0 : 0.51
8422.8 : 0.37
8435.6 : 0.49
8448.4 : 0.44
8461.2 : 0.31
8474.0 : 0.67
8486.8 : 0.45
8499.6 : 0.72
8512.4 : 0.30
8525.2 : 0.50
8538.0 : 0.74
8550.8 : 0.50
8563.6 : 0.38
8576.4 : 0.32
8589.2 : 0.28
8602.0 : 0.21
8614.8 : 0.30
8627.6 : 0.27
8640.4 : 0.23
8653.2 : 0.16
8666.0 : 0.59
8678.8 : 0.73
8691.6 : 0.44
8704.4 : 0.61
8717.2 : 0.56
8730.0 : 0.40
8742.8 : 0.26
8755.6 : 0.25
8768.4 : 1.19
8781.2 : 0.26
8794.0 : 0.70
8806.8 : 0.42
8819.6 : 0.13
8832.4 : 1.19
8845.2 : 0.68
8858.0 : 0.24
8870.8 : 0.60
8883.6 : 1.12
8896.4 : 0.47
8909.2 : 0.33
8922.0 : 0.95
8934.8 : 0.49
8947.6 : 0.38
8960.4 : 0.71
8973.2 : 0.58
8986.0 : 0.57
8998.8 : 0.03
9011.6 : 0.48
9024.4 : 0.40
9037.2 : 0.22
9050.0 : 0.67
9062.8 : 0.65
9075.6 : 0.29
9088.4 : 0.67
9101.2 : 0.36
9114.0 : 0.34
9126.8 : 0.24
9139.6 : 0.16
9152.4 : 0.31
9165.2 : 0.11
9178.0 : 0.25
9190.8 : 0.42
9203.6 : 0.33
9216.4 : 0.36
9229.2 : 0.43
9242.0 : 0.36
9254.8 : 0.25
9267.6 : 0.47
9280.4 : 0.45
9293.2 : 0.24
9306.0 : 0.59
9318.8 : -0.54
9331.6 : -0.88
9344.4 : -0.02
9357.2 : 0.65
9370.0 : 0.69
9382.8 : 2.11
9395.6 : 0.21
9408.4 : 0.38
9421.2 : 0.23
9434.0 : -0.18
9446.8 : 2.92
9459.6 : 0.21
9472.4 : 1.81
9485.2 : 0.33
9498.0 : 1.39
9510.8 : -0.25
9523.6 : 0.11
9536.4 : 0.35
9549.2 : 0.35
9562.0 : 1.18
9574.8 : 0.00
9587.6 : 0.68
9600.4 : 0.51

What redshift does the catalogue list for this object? 0.17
